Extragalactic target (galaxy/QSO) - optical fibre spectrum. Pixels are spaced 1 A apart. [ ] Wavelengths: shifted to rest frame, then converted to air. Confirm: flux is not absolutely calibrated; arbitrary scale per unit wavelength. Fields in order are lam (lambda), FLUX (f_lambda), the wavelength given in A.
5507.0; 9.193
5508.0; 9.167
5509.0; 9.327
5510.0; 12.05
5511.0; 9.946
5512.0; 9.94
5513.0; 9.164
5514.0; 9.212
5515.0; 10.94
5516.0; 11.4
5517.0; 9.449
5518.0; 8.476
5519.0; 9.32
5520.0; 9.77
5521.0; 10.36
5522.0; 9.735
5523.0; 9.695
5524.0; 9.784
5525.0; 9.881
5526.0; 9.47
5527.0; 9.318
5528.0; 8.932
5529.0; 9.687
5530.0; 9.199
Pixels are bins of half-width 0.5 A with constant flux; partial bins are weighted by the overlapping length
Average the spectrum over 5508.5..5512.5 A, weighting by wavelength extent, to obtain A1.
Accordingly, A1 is 10.3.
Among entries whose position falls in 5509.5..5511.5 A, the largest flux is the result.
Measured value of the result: 12.05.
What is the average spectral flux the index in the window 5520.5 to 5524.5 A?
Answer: 9.89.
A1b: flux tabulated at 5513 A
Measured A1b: 9.164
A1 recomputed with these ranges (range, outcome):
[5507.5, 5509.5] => 9.25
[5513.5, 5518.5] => 9.9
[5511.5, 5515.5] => 9.81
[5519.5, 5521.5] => 10.1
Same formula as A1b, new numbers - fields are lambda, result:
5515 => 10.94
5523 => 9.695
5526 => 9.47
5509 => 9.327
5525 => 9.881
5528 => 8.932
